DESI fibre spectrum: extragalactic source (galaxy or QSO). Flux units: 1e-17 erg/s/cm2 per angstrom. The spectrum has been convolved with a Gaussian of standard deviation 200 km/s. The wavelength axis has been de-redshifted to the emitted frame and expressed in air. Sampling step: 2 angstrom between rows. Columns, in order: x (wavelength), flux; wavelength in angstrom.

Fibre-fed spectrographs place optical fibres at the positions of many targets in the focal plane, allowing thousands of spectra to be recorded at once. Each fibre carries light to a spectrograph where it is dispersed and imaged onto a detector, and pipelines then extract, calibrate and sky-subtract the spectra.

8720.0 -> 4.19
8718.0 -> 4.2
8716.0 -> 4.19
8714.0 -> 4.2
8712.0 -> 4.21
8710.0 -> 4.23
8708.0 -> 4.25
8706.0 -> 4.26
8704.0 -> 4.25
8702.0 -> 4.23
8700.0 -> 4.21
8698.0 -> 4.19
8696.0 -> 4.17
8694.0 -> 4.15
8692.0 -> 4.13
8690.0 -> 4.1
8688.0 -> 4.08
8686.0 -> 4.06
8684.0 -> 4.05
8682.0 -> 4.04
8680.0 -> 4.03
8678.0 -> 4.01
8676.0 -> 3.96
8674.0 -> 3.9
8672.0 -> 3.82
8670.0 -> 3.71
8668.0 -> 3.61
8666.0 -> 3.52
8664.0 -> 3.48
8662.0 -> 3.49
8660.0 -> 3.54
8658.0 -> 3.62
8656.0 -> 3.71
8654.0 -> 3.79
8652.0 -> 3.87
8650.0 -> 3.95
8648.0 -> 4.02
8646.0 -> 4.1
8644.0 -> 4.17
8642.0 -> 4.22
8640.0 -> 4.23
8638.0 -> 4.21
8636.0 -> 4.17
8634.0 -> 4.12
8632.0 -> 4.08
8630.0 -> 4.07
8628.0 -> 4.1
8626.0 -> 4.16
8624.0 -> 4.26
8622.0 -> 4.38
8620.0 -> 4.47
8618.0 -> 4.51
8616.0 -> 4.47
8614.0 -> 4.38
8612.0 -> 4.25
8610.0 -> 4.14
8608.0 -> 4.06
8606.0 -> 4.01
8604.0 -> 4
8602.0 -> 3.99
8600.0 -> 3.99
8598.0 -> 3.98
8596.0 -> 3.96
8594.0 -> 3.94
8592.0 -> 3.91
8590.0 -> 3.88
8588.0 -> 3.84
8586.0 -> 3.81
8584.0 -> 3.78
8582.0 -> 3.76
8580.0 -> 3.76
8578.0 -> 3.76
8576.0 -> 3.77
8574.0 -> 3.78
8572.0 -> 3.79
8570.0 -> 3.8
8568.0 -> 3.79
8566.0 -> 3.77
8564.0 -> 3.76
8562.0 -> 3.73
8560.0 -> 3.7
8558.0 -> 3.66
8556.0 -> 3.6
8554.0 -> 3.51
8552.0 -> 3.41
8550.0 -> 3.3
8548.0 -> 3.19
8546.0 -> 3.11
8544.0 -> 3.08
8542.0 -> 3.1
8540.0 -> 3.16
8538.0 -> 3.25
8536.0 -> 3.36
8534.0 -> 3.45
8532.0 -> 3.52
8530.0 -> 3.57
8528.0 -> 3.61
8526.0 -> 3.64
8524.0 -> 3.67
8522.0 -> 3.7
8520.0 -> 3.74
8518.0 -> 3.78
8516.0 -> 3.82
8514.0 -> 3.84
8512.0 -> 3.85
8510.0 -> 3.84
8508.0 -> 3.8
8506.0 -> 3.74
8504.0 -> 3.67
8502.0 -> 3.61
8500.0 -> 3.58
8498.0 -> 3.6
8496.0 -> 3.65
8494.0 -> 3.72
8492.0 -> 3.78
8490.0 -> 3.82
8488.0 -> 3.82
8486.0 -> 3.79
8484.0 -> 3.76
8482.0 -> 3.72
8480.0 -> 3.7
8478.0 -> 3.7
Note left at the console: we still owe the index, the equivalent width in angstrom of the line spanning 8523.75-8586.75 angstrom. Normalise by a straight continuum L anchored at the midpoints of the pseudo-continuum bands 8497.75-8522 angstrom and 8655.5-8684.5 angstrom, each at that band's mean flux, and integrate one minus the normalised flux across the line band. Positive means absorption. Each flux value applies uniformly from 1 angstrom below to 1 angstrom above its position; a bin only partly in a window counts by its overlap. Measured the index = 3.2 angstrom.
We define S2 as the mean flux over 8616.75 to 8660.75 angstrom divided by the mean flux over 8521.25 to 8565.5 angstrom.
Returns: 1.18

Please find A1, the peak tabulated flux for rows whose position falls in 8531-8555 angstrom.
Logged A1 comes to 3.52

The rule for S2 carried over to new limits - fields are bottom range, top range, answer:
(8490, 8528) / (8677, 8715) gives 1.11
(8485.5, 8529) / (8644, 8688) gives 1.03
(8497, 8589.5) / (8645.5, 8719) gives 1.10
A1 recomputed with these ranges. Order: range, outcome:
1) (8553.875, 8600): 3.99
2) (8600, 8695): 4.51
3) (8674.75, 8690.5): 4.1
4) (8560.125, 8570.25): 3.8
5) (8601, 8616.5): 4.47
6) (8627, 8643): 4.23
